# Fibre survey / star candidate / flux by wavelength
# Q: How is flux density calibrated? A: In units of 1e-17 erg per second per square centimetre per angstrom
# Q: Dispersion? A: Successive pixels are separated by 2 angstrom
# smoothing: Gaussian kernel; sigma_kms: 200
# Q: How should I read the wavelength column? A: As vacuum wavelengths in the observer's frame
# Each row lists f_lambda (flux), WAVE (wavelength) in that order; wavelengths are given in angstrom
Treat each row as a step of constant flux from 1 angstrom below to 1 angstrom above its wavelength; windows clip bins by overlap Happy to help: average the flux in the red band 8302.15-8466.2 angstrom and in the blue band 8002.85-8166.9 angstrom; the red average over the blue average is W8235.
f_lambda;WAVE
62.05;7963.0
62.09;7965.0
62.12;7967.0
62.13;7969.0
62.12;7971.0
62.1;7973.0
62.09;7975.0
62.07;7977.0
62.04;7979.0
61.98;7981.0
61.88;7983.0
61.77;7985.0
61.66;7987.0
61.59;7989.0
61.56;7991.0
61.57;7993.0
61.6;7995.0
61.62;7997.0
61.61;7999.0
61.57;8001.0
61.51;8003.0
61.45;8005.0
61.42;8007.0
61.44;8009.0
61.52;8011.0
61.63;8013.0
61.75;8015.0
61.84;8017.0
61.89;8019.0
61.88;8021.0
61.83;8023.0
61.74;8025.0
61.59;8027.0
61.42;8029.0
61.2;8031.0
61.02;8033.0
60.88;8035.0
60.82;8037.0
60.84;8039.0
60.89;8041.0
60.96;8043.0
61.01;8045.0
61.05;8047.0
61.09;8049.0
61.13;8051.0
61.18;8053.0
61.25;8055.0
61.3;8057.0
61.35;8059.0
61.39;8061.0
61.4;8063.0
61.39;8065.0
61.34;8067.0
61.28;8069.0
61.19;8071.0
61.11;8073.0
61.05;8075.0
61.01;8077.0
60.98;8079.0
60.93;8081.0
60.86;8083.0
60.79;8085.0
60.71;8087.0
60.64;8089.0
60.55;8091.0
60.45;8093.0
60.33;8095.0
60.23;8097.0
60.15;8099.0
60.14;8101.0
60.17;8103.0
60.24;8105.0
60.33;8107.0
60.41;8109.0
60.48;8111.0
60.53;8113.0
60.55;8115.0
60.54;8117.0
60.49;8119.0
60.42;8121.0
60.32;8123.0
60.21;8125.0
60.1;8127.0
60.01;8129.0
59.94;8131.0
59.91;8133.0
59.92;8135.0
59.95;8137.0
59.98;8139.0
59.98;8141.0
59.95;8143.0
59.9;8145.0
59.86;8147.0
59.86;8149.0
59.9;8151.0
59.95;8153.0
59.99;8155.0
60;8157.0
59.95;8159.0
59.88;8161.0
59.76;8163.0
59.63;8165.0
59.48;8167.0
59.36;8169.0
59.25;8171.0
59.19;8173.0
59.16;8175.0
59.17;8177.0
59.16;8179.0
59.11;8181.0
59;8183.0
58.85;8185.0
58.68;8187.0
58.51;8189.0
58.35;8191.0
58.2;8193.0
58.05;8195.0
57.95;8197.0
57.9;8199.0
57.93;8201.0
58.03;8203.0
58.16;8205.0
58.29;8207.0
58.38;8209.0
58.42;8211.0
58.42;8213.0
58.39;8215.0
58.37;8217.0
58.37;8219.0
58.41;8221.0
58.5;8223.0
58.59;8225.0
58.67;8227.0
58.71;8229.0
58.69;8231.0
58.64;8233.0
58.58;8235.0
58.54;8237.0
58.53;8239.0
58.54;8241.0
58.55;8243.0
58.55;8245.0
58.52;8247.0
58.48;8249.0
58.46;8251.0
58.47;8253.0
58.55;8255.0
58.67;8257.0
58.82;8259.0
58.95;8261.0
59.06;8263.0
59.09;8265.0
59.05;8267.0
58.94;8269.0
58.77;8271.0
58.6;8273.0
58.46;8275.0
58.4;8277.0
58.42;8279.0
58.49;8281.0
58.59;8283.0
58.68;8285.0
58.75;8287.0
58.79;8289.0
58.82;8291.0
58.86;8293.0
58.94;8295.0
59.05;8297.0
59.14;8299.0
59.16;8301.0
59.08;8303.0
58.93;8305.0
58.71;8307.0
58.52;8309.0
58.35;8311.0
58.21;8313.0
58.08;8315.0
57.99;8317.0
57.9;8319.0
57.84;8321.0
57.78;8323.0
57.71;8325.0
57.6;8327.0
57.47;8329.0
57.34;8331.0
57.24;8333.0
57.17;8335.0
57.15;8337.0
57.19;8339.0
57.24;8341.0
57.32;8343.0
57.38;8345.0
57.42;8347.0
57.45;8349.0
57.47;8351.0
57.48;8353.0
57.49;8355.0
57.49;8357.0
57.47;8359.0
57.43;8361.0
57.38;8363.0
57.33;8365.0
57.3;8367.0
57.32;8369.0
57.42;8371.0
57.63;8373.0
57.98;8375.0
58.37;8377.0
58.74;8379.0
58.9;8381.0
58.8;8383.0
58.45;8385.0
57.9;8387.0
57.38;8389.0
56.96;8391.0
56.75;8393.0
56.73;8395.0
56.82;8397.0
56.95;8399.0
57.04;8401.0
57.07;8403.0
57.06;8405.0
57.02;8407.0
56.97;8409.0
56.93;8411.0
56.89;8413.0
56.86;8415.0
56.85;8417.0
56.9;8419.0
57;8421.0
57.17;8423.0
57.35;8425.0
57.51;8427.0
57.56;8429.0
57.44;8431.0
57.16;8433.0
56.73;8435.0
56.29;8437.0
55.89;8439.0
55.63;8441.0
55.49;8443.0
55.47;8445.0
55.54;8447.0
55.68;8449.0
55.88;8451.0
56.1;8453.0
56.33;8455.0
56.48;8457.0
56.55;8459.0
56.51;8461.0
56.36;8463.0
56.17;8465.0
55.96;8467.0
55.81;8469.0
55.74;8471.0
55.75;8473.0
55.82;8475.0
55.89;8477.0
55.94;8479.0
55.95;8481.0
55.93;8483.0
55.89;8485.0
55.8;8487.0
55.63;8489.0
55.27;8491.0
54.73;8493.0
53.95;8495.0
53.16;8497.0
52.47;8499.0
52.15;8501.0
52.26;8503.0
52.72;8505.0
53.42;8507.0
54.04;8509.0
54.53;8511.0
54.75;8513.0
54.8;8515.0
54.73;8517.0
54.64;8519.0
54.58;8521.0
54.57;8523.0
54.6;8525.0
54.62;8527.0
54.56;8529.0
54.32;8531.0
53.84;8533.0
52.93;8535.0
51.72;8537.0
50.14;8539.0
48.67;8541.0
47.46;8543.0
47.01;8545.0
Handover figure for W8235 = 0.94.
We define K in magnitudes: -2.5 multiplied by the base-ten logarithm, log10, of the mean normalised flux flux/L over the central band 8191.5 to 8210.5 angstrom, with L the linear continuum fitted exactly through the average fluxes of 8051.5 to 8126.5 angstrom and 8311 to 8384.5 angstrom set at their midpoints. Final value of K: 0.02 mag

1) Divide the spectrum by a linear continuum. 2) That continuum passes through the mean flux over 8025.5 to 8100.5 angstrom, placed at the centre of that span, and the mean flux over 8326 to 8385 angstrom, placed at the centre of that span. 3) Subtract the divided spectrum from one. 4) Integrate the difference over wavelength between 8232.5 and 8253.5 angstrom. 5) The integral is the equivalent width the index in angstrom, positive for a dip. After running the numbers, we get 0.1 angstrom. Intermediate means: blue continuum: 61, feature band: 58.5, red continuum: 57.6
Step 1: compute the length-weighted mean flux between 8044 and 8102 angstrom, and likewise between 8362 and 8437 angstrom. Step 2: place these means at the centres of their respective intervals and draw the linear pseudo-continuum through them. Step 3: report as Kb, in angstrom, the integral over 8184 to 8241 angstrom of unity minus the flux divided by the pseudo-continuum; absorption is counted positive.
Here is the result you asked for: 1.0 angstrom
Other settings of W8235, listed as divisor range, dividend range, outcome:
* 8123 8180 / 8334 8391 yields 0.96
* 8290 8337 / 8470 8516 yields 0.94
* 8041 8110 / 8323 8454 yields 0.94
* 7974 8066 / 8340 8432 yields 0.93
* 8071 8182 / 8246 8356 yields 0.97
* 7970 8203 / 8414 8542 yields 0.91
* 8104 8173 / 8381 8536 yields 0.93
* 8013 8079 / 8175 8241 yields 0.95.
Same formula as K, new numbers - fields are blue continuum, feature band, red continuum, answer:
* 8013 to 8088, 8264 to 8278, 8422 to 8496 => -0.01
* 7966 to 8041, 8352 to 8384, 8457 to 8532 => -0.02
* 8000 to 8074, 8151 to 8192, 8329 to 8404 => 0.01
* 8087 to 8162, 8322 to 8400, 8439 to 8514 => -0.01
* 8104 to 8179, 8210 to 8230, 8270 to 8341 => 0.01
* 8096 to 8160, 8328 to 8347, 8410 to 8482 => 0.01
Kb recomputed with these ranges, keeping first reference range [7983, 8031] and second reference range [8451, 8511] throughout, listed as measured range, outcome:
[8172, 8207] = 0.3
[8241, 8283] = -0.4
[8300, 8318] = -0.3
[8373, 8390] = -0.5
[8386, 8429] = -0.7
